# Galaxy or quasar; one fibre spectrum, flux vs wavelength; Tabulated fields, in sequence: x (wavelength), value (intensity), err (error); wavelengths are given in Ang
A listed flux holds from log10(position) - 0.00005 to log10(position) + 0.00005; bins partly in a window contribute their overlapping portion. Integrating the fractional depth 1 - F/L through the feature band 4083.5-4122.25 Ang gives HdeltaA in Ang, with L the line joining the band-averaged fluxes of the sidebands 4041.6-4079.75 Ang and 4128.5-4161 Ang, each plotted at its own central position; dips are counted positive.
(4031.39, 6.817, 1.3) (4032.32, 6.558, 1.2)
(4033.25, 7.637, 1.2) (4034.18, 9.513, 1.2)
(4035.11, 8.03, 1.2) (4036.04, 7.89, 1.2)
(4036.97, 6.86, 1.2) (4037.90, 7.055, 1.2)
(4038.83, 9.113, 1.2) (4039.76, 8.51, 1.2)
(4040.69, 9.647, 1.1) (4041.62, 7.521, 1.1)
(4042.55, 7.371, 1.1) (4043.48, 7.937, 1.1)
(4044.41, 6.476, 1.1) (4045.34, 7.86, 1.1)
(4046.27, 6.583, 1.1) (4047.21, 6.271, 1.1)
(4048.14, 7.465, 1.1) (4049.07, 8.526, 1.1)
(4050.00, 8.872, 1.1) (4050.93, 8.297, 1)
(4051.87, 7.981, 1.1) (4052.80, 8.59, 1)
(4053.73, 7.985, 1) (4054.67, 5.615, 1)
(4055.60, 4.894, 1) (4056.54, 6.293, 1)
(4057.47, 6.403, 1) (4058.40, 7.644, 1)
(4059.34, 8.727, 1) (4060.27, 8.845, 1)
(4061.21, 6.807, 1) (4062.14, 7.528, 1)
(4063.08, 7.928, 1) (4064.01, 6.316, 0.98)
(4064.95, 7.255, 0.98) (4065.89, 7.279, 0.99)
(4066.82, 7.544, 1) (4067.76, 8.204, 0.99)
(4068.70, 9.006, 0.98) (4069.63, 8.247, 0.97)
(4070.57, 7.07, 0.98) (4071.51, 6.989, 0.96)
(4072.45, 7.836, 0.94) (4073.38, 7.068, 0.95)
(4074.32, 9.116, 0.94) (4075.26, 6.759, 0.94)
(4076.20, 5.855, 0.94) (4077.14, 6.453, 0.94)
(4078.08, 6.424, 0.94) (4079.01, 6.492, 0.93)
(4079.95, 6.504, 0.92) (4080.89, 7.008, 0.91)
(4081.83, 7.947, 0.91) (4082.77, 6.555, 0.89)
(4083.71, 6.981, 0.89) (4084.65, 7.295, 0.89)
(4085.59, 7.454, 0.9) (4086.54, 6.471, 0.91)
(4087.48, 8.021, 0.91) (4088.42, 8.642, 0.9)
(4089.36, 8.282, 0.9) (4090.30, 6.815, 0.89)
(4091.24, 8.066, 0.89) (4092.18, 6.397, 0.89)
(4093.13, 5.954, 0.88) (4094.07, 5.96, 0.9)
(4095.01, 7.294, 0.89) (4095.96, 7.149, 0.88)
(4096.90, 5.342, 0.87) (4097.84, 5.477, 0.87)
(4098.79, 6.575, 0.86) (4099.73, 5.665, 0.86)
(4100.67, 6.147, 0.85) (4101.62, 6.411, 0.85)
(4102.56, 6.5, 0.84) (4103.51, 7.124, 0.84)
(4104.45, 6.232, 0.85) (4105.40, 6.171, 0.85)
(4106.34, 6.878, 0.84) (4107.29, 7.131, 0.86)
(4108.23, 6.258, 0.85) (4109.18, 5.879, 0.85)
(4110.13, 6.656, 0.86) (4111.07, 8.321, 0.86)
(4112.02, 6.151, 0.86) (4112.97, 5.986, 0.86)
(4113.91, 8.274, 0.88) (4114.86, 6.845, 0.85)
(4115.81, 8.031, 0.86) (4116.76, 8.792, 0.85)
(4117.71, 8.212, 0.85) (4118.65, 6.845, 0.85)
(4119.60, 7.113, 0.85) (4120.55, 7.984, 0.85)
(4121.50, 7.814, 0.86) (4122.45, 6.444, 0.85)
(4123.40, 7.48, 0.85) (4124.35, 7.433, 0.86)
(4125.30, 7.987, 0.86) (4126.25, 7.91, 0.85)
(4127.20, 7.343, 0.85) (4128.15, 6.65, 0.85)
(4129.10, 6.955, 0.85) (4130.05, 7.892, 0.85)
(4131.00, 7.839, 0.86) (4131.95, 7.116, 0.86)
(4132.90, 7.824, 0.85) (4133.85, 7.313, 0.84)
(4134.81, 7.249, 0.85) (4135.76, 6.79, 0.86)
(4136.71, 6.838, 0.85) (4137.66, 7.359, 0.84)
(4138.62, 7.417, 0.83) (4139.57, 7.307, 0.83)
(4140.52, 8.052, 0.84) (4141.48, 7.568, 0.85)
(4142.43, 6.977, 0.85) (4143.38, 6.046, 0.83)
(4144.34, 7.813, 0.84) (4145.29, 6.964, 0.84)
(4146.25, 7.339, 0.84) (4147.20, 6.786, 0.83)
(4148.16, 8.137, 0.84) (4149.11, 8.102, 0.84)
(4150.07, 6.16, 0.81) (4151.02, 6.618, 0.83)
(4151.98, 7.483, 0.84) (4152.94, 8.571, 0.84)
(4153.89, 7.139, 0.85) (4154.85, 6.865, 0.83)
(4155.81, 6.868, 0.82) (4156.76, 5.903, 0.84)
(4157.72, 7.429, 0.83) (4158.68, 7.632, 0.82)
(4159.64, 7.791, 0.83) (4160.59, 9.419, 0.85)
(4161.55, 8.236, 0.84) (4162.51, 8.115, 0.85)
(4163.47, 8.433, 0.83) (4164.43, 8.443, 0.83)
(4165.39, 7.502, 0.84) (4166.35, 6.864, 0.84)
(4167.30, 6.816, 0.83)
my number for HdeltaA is 2.0 Ang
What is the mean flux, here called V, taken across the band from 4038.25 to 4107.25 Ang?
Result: 7.22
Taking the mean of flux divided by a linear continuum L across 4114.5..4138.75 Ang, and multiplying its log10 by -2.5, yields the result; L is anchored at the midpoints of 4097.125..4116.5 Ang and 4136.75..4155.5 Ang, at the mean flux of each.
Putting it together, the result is -0.07 mag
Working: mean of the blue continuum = 6.64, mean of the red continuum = 7.28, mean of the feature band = 7.44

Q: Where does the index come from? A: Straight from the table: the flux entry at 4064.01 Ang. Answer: 6.316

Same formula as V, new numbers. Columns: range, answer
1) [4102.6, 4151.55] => 7.22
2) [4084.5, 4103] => 6.79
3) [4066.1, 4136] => 7.12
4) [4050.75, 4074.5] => 7.49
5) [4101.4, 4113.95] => 6.67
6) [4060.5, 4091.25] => 7.34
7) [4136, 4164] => 7.42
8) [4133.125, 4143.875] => 7.19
